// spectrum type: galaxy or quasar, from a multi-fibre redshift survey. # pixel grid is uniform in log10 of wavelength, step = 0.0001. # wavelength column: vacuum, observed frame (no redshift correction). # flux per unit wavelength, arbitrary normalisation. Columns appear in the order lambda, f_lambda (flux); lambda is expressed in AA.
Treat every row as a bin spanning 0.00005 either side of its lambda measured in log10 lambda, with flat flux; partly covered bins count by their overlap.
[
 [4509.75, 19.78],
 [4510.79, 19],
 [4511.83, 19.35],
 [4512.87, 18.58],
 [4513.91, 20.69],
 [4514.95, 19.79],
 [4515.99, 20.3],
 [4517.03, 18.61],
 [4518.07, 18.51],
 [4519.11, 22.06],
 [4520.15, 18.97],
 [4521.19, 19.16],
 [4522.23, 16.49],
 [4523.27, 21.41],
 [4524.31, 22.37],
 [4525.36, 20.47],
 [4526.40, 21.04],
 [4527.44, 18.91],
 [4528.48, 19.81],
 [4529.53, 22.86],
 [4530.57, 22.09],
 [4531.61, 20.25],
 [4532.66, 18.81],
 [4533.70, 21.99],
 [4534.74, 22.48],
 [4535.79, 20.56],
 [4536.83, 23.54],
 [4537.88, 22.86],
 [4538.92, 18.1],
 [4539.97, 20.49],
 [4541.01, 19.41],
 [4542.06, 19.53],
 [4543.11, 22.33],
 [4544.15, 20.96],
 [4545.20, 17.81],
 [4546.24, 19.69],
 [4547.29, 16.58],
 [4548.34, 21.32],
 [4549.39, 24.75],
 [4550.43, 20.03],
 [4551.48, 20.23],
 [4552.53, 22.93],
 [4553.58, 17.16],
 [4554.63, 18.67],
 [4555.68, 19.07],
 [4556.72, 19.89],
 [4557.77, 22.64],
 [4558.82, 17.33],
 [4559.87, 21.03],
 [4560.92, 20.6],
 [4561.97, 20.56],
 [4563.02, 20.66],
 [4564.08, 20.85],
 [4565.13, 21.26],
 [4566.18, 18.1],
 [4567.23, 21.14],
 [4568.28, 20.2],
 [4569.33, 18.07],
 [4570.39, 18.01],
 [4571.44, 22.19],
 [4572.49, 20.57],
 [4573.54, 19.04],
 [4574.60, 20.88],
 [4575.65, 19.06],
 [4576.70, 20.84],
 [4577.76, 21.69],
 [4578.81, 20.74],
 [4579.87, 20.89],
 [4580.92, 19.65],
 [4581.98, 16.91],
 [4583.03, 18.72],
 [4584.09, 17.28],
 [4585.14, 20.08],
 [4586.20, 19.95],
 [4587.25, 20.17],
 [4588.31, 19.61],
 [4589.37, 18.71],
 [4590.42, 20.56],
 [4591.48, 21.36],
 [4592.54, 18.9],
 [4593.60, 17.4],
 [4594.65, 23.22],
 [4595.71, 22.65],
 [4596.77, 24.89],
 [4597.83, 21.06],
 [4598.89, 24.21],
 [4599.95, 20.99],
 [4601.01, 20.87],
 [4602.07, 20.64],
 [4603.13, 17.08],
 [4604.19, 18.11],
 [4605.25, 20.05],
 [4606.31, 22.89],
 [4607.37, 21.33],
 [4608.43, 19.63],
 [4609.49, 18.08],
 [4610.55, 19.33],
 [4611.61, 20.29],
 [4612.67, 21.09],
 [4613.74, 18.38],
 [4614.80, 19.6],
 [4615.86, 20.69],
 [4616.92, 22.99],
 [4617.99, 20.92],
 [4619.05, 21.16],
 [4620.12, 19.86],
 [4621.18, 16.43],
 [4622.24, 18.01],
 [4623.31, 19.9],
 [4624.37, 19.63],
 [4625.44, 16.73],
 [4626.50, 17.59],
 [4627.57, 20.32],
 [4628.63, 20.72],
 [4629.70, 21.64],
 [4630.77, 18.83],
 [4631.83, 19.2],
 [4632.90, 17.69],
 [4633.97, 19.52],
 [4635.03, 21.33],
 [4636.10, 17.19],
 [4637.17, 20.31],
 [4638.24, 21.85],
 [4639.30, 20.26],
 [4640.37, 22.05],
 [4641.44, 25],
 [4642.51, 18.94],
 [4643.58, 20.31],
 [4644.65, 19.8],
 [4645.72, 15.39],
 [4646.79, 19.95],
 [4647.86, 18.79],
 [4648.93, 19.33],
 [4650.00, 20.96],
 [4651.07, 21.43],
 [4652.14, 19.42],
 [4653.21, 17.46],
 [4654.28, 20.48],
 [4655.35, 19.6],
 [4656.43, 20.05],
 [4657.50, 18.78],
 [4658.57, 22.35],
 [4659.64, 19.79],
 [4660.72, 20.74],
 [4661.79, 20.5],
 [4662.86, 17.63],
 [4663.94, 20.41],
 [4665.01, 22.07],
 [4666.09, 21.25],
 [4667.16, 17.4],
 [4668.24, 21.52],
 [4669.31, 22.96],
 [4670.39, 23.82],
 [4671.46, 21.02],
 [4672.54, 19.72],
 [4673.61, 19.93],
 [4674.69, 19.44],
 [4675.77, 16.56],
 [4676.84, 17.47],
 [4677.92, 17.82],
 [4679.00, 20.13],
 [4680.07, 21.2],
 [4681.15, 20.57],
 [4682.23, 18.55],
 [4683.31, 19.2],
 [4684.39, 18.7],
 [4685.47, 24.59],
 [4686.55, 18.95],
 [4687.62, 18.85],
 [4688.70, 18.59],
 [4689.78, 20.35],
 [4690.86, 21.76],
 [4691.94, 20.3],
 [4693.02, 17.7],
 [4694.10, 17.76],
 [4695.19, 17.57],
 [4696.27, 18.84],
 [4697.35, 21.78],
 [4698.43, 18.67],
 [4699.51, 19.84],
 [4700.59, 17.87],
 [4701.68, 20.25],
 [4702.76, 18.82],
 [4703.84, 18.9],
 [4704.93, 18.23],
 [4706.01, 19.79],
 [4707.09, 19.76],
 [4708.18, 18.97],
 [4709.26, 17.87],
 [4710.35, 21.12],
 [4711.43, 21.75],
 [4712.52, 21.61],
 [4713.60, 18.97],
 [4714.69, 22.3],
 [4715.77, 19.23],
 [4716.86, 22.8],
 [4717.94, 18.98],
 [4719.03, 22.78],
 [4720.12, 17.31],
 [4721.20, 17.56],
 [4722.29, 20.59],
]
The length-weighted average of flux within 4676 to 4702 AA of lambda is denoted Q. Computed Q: 19.4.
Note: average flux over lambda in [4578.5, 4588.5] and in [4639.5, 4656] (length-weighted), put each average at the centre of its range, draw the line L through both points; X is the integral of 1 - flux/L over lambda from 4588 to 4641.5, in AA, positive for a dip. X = -1.5 AA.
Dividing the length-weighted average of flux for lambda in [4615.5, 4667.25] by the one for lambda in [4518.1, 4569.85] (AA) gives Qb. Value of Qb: 0.98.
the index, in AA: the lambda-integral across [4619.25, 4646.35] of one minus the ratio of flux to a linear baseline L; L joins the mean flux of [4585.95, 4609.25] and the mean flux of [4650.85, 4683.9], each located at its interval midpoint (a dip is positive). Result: 1.0 AA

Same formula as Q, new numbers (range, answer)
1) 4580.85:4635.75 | 19.9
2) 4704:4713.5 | 19.8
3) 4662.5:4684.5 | 19.9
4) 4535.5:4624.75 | 20.2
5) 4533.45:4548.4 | 20.5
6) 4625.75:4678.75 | 19.9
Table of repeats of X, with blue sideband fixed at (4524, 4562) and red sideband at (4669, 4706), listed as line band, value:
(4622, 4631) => 0.30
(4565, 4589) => 0.64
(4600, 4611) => 0.14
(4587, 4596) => -0.01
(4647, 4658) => 0.09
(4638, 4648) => -0.19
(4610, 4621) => -0.14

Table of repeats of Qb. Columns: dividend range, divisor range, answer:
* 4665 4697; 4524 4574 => 0.97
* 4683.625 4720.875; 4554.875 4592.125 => 0.99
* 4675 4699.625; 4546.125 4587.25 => 0.97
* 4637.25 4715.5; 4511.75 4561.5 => 0.98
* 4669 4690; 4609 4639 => 1.01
